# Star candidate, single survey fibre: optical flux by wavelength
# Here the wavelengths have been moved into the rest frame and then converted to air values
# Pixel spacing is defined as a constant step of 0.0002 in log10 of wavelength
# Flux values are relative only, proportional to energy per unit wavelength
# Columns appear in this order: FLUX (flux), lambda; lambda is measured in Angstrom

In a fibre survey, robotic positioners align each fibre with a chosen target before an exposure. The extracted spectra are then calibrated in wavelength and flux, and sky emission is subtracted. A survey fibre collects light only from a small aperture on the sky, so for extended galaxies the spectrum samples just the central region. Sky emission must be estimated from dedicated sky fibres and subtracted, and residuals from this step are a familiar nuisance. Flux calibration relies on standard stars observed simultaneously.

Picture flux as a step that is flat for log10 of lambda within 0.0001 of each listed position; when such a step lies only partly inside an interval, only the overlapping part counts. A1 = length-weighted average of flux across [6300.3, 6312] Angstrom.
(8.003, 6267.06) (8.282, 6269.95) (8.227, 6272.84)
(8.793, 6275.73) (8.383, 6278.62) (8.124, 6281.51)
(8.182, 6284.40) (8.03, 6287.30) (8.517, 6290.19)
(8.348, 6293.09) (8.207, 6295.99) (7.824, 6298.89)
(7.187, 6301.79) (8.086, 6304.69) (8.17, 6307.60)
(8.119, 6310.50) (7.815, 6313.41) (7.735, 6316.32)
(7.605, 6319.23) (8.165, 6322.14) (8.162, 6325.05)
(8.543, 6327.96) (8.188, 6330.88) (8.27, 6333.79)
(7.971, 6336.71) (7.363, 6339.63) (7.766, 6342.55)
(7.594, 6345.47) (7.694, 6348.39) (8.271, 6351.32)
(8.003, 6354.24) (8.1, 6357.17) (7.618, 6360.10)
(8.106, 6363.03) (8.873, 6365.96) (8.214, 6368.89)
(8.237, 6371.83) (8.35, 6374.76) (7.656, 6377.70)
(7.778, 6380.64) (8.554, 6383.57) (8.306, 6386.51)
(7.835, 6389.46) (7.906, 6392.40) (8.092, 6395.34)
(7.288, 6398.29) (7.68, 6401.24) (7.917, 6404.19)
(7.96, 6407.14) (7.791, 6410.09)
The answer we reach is 7.89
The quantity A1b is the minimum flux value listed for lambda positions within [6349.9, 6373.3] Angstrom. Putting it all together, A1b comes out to 7.618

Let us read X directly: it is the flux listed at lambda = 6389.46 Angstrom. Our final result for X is 7.835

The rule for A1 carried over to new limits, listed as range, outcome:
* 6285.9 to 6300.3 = 8.19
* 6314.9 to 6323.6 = 7.84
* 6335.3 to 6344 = 7.7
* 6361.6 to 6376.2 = 8.36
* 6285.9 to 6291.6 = 8.28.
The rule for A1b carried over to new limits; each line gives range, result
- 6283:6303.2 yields 7.187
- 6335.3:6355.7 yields 7.363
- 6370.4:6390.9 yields 7.656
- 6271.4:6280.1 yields 8.227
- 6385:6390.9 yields 7.835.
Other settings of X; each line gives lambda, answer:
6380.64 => 7.778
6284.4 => 8.182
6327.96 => 8.543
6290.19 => 8.517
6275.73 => 8.793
